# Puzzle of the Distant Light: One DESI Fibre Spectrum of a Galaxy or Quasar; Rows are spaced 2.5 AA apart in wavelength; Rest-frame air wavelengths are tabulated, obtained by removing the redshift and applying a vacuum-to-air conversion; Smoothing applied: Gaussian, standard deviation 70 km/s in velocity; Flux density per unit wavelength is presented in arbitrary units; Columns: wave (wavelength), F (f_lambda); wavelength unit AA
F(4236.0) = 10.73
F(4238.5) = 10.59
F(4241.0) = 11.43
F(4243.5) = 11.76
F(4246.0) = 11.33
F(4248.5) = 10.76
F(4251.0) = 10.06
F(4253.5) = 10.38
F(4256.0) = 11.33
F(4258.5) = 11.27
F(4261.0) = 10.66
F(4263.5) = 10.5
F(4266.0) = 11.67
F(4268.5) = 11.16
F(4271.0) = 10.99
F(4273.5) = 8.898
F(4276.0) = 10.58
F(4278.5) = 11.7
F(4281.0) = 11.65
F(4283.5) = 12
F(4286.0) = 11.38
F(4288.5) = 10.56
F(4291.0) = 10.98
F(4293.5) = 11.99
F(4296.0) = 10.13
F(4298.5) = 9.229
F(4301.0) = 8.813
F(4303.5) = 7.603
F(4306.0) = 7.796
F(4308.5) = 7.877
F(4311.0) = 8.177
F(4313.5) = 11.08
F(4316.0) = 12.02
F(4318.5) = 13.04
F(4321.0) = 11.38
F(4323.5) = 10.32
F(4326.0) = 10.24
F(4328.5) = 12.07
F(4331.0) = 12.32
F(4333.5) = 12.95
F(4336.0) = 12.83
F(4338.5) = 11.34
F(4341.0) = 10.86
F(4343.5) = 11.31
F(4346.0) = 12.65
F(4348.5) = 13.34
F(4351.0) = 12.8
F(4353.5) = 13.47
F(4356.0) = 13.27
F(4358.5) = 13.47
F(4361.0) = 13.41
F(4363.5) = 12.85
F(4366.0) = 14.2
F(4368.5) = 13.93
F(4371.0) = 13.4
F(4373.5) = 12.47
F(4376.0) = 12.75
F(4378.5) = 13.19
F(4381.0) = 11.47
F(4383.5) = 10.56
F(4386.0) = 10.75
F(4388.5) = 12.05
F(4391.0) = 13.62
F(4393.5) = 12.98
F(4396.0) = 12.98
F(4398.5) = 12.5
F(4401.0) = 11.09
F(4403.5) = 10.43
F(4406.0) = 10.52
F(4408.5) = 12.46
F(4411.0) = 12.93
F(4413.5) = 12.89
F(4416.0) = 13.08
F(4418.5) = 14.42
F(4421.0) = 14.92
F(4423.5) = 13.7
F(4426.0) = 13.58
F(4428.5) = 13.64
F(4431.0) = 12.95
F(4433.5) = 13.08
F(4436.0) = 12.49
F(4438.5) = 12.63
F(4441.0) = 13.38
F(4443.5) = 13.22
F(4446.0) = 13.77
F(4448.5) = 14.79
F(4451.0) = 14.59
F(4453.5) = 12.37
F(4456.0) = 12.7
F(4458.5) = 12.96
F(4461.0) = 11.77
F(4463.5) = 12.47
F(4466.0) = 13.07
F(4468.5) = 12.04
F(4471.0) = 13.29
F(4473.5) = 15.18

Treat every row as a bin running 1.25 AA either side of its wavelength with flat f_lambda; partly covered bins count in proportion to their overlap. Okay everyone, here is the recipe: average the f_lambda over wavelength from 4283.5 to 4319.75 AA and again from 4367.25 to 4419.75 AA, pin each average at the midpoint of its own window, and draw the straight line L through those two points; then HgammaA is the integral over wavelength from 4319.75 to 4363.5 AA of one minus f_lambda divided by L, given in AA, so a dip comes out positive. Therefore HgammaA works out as -4.5 AA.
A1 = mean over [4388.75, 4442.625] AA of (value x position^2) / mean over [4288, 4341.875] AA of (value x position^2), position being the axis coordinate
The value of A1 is 1.27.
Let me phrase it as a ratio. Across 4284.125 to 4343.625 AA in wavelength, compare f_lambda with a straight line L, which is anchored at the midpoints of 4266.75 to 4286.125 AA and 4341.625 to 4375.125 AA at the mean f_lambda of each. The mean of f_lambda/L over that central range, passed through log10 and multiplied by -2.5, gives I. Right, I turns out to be 0.12 mag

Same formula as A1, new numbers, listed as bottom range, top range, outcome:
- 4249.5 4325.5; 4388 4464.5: 1.31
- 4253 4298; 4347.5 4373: 1.27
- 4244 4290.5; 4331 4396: 1.21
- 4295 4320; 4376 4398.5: 1.32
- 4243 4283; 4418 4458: 1.34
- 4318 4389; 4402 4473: 1.09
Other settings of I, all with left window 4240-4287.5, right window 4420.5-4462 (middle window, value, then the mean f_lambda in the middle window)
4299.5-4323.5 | 0.190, 9.78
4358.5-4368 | -0.102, 13.5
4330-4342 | -0.012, 12.1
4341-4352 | -0.021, 12.3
